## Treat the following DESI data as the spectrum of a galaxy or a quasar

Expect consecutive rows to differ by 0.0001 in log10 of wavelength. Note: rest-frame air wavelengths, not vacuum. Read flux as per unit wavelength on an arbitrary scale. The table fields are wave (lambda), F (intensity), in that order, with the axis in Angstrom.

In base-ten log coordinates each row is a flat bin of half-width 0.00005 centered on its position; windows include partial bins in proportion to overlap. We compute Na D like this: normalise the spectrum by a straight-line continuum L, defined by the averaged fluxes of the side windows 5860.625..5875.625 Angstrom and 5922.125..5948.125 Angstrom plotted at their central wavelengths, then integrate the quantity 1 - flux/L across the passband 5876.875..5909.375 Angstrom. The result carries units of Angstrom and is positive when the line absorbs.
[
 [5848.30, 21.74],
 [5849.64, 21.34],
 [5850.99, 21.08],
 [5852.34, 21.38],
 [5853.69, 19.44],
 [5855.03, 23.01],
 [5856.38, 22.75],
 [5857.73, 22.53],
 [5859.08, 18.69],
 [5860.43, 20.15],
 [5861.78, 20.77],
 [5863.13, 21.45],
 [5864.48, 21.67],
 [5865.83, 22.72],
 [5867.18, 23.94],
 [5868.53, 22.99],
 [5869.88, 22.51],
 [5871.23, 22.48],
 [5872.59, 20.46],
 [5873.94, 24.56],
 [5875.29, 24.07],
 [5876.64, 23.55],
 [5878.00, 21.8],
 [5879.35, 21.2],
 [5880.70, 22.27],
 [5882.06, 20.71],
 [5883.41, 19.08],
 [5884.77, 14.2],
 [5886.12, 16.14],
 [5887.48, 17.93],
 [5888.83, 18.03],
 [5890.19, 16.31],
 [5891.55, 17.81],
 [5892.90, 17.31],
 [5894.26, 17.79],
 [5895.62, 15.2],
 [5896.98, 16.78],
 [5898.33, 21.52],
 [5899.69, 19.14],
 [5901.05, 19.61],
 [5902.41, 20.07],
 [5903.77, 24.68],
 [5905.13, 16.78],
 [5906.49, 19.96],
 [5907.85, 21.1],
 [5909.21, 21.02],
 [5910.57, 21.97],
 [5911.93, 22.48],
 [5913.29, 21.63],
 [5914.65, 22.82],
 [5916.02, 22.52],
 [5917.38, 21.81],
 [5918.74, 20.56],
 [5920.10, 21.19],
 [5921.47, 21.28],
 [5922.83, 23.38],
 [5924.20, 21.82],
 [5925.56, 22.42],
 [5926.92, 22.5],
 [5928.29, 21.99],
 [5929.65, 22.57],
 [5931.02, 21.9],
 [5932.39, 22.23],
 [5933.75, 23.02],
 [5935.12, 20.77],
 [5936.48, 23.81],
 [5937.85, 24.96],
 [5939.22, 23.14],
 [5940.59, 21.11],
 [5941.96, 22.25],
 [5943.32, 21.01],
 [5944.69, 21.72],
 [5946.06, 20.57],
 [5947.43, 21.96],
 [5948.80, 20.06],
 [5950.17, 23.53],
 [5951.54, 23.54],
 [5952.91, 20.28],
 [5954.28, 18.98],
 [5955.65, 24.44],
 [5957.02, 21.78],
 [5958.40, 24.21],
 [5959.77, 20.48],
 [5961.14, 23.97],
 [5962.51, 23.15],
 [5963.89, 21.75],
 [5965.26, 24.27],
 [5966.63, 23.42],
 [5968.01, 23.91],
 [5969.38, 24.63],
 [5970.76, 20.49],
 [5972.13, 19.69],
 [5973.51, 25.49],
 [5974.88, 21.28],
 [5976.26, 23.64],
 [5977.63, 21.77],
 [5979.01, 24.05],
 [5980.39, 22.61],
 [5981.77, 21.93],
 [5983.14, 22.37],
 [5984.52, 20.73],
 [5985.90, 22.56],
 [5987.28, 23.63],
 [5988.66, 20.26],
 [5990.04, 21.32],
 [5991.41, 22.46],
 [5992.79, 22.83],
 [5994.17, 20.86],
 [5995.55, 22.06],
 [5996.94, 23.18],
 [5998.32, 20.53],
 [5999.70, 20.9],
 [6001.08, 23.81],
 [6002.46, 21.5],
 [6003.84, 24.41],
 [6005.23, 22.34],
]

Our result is 4.8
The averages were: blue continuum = 22.4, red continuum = 22.3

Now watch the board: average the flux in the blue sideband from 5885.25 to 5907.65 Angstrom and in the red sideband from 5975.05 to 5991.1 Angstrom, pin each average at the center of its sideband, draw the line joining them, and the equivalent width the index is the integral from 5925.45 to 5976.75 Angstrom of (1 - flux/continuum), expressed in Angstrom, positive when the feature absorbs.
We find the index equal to -3.8 Angstrom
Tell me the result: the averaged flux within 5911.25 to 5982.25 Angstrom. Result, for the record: 22.3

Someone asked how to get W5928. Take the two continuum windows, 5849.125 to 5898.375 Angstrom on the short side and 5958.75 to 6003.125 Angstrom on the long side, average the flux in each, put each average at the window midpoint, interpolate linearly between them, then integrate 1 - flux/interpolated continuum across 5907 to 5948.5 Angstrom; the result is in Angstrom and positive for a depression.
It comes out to -1.2 Angstrom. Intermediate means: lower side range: 20.4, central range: 22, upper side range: 22.4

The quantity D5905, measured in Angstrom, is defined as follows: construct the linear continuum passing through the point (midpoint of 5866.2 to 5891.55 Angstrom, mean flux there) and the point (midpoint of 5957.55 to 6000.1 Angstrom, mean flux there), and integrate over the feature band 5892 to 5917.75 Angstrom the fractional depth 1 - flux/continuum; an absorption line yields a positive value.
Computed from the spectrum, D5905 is 1.1 Angstrom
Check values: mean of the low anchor 20.6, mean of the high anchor 22.4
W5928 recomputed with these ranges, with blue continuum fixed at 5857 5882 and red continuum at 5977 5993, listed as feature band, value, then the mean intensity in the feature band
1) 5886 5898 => 2.65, 17.2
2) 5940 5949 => 0.34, 21.3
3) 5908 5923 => 0.21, 21.8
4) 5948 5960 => 0.10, 22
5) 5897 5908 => 0.99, 20.1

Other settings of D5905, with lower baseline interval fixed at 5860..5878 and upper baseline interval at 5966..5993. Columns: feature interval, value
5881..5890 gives 1.85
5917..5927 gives 0.27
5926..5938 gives -0.05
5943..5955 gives 0.60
